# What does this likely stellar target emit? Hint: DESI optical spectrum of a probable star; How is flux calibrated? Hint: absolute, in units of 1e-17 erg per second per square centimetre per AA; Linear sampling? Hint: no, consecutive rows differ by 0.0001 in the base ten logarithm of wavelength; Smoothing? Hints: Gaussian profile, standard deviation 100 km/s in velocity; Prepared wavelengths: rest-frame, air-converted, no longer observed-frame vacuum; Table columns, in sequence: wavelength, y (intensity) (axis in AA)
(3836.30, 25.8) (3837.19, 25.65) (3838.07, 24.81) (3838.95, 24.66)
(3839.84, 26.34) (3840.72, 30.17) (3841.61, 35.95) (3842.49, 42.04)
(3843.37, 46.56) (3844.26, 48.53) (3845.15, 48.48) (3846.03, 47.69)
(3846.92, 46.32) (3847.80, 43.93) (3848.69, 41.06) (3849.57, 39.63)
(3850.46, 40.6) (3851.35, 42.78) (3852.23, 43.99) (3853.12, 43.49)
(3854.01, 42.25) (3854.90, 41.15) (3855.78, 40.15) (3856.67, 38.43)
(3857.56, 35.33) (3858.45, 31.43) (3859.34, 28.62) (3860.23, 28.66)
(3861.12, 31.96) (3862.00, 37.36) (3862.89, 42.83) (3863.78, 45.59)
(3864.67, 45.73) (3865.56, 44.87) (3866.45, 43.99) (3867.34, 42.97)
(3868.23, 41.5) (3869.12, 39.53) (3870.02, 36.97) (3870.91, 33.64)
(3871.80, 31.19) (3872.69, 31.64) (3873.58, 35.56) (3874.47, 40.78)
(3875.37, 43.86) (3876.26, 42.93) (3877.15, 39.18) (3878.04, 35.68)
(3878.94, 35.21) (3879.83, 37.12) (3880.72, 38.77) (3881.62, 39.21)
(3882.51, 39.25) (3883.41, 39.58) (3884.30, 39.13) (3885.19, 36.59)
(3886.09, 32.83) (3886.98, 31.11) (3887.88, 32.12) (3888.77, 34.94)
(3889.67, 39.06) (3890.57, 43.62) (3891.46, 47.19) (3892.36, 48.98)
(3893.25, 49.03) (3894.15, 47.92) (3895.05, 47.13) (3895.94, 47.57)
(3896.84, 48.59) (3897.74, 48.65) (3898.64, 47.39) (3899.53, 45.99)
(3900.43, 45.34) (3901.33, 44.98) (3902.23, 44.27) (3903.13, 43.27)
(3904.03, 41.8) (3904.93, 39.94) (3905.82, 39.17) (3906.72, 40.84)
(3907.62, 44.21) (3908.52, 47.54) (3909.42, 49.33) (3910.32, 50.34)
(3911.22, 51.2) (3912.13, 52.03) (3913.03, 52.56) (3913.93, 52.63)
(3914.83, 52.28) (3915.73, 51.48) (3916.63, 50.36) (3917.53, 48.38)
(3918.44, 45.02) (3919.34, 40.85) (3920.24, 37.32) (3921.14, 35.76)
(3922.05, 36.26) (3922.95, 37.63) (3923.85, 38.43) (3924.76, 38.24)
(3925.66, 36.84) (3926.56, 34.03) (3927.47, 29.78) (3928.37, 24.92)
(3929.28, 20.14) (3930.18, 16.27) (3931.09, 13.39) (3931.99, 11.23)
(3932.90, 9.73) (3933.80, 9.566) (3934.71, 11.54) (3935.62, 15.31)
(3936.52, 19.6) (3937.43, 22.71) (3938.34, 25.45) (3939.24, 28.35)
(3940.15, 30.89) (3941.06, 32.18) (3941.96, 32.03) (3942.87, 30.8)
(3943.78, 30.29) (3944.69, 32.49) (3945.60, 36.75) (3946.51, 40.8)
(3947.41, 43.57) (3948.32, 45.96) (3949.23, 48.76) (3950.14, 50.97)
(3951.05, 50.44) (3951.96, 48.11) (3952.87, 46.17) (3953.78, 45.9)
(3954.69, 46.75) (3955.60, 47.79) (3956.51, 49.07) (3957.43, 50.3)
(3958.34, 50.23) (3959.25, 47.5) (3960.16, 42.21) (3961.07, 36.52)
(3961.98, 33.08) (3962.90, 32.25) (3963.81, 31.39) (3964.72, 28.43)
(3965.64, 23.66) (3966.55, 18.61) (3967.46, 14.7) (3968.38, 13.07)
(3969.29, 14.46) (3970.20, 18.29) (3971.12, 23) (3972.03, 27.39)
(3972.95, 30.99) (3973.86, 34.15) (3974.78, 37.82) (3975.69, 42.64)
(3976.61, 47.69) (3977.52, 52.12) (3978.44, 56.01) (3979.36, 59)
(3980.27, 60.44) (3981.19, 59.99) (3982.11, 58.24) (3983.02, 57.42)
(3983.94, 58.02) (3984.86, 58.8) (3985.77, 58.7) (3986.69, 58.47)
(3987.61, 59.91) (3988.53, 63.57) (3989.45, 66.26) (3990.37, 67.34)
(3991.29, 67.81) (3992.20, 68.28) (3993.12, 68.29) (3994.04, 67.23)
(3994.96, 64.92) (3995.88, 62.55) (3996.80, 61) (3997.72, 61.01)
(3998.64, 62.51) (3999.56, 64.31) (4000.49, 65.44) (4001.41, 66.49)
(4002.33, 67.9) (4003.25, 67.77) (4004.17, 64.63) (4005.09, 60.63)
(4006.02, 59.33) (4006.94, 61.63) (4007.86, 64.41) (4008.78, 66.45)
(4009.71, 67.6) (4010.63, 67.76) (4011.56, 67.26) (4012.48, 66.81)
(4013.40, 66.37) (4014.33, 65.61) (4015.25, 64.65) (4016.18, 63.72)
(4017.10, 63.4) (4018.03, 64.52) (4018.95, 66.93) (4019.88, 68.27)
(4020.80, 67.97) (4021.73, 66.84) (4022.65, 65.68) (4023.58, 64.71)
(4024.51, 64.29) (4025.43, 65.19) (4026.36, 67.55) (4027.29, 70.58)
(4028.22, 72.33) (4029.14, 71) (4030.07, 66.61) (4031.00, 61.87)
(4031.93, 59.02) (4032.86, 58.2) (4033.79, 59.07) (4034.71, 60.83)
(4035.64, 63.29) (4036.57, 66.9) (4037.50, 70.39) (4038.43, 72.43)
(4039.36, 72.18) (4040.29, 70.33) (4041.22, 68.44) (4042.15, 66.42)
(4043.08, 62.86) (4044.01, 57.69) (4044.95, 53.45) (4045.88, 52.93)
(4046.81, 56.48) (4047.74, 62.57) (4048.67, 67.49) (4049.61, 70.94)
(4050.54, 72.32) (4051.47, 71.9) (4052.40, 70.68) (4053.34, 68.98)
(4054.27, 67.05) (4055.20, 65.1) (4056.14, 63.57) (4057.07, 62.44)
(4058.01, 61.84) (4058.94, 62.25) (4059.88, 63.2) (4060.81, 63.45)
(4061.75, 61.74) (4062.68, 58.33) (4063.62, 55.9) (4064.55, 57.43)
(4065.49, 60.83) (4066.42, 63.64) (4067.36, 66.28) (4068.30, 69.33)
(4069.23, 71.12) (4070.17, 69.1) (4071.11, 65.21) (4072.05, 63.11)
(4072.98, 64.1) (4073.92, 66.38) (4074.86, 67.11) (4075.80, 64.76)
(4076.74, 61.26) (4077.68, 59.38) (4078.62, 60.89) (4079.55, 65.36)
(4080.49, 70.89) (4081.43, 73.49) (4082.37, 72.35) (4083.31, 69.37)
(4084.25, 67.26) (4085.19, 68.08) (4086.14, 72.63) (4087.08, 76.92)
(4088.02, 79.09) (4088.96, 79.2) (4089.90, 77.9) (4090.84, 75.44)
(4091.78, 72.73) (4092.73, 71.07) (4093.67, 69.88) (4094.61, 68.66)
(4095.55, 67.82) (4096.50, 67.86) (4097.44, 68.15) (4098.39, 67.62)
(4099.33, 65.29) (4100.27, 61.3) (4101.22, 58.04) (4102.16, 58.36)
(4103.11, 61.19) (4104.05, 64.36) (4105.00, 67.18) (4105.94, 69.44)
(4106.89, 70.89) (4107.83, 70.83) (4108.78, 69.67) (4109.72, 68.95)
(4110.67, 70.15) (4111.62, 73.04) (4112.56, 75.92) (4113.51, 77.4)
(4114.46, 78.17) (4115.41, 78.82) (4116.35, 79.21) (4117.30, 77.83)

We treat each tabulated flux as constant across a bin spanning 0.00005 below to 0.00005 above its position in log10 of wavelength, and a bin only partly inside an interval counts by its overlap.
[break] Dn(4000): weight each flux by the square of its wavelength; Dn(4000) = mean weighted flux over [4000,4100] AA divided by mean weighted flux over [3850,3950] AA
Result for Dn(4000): 1.9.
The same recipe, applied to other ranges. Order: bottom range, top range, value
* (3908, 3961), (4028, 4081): 1.83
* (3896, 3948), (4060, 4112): 2.00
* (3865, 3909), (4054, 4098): 1.79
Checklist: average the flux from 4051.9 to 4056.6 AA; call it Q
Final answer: 67.1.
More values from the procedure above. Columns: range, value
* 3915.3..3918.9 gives 48.7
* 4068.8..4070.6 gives 70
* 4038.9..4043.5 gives 68.1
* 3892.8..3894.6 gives 48.5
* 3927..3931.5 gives 21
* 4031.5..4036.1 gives 60.2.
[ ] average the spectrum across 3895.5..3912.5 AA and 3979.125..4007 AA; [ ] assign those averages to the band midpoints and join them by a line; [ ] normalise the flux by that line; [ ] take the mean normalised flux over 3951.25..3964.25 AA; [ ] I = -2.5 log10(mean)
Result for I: 0.27 mag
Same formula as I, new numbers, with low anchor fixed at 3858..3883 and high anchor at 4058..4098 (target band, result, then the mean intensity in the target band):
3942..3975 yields 0.36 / 36.1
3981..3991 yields -0.12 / 60.7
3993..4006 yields -0.15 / 64.3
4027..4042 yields -0.09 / 66.4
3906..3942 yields 0.29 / 34.5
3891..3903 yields -0.13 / 47.1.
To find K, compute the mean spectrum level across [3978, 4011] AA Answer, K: 63.1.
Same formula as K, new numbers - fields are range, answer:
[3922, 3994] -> 39.1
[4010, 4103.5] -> 66.1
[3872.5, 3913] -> 42.4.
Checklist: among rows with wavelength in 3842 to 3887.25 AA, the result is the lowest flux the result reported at 28.62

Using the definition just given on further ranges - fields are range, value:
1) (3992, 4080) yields 52.93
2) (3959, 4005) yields 13.07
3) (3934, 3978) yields 11.54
